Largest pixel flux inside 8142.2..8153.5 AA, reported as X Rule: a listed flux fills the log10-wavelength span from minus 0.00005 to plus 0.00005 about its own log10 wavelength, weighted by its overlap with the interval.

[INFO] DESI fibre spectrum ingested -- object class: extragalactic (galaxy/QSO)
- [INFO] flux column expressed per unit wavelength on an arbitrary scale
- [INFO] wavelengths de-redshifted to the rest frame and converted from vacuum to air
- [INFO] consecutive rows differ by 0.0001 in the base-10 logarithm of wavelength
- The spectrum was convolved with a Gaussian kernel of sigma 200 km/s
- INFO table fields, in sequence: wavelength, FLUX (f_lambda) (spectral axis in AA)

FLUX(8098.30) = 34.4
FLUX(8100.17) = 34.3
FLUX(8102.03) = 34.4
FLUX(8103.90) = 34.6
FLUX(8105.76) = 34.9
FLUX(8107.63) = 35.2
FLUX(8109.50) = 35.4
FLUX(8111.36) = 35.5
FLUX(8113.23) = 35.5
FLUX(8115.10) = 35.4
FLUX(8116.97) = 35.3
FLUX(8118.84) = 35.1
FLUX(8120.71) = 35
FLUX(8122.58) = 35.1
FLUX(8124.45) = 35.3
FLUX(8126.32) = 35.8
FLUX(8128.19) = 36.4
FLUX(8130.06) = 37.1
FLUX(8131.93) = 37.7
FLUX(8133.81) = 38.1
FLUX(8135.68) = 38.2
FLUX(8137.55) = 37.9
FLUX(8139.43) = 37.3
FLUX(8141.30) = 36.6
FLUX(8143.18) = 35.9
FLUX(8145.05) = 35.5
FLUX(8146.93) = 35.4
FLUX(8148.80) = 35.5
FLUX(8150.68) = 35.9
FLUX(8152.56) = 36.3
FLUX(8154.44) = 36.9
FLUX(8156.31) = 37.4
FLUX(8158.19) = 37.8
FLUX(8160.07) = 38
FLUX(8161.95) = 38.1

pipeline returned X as 36.3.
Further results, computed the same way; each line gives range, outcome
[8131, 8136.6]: 38.2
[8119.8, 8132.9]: 37.7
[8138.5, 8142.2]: 37.3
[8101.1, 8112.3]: 35.5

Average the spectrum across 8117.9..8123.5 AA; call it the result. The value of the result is 35.1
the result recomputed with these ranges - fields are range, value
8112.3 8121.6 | 35.2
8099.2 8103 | 34.3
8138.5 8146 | 36.3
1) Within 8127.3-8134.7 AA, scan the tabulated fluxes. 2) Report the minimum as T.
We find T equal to 36.4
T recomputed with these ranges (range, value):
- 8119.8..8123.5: 35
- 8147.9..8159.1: 35.5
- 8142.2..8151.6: 35.4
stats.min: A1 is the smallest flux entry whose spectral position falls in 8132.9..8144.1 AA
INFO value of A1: 35.9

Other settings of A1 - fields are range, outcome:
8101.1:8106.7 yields 34.4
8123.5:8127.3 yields 35.3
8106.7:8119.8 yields 35.1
